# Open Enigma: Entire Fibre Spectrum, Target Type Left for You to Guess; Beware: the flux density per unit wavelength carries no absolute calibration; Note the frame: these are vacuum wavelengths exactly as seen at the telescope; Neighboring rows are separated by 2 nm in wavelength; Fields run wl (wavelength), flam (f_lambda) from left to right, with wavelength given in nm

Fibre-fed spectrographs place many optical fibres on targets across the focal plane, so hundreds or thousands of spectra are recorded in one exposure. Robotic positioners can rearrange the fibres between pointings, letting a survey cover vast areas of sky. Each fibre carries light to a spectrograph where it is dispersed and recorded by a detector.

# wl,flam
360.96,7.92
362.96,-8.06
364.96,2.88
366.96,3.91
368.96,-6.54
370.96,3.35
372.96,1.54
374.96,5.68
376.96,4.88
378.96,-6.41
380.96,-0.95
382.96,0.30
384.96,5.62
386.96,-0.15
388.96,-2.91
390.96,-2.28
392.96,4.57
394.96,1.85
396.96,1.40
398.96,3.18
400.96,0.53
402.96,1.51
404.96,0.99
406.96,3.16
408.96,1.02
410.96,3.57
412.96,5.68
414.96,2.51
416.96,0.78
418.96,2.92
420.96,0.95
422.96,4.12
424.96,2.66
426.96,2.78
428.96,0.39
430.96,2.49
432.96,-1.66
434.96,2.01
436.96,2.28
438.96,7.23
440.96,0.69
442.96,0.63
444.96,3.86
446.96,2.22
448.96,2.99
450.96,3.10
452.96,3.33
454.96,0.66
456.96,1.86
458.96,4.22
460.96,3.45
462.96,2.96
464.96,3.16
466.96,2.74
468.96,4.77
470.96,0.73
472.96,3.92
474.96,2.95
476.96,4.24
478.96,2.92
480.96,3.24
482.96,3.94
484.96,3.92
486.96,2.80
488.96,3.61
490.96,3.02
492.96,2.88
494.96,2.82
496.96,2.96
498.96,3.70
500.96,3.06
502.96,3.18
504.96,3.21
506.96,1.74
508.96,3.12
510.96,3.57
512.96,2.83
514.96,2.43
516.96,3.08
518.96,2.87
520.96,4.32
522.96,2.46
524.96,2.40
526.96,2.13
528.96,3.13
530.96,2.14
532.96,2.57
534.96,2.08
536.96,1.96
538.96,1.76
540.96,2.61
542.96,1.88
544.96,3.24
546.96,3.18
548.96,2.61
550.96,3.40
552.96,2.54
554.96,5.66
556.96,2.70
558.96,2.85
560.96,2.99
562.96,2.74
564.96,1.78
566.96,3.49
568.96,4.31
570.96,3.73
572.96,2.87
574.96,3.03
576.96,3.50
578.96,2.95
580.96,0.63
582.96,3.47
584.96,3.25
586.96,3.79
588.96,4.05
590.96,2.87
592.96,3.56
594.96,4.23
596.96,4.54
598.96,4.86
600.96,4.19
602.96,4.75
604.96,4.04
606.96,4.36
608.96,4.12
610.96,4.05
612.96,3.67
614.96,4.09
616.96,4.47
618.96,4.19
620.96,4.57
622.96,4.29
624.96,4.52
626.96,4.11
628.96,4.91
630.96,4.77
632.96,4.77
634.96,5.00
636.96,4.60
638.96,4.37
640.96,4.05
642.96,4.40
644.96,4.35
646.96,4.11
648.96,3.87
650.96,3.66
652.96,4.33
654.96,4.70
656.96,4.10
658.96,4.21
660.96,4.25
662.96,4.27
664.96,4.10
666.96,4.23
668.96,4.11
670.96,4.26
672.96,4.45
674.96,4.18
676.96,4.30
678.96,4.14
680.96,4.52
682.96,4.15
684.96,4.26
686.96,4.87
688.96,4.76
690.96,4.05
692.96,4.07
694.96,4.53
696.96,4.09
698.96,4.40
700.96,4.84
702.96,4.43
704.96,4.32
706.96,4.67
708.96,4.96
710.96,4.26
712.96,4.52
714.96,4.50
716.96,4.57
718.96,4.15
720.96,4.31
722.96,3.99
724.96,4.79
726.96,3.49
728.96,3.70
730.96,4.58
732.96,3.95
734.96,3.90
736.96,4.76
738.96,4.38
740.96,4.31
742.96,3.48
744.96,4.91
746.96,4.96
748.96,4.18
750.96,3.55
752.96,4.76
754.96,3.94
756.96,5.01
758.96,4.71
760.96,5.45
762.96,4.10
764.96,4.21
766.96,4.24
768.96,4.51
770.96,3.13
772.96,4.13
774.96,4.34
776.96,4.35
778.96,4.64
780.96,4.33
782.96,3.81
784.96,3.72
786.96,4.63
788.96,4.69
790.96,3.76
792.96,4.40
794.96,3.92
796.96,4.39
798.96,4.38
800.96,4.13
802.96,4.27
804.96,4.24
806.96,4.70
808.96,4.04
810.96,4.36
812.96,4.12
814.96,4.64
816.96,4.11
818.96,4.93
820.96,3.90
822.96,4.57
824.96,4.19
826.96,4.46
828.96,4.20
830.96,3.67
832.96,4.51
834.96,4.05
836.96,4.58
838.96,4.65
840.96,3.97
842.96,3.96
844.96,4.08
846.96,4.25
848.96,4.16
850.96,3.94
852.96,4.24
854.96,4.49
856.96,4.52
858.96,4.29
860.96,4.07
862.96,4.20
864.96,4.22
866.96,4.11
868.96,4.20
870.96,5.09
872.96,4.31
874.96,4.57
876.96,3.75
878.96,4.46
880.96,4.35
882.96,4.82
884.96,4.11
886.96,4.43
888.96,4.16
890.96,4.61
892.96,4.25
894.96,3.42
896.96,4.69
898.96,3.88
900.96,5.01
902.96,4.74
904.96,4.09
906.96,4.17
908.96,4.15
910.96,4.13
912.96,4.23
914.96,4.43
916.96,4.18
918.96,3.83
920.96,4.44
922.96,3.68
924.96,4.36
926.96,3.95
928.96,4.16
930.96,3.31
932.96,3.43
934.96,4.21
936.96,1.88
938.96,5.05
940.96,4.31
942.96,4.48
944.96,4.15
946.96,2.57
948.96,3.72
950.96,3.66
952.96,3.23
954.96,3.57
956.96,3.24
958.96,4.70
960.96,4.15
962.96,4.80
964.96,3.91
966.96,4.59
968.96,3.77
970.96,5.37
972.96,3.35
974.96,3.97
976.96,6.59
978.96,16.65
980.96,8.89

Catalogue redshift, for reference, 0.491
